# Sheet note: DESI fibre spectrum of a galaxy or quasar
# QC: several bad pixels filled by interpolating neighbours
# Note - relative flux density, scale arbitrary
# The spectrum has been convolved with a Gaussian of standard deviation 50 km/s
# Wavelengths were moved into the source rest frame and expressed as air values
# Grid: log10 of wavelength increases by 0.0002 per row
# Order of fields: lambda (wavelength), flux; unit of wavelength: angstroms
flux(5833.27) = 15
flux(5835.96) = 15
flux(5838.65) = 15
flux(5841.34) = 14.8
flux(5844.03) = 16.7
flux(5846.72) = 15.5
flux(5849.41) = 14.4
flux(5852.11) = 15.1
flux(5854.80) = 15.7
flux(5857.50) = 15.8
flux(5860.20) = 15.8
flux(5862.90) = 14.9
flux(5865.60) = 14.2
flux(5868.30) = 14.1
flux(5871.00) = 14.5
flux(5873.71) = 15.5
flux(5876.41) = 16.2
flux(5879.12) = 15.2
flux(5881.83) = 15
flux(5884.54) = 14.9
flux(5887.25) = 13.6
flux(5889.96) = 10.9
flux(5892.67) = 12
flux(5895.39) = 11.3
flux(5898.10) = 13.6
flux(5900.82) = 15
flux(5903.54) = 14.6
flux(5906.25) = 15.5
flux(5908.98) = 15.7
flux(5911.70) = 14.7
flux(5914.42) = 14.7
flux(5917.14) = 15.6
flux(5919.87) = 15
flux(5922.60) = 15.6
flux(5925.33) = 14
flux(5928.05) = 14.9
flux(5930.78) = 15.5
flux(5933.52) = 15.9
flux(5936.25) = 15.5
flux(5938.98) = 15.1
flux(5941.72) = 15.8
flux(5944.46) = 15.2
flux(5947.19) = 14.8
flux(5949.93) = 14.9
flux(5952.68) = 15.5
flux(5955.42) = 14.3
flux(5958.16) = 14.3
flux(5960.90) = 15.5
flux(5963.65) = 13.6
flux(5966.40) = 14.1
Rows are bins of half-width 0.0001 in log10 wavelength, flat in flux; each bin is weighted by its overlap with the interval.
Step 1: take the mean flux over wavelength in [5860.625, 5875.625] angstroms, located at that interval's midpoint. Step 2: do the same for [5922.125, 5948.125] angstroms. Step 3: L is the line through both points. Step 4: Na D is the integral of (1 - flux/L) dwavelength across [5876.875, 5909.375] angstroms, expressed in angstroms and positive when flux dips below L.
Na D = 2.16 angstroms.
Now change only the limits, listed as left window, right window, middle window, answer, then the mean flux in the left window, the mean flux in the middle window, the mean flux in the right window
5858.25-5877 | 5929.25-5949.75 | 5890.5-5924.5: 1.9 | 15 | 14.4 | 15.4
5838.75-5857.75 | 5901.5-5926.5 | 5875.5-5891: 0.9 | 15.4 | 14.3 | 15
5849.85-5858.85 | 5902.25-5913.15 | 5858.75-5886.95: 0.6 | 15.4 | 15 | 15.1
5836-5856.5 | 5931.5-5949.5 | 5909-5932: 0.5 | 15.3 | 15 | 15.4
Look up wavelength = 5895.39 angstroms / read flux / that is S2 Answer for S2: 11.3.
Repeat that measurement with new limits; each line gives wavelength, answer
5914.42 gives 14.7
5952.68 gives 15.5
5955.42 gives 14.3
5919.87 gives 15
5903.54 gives 14.6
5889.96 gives 10.9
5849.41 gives 14.4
